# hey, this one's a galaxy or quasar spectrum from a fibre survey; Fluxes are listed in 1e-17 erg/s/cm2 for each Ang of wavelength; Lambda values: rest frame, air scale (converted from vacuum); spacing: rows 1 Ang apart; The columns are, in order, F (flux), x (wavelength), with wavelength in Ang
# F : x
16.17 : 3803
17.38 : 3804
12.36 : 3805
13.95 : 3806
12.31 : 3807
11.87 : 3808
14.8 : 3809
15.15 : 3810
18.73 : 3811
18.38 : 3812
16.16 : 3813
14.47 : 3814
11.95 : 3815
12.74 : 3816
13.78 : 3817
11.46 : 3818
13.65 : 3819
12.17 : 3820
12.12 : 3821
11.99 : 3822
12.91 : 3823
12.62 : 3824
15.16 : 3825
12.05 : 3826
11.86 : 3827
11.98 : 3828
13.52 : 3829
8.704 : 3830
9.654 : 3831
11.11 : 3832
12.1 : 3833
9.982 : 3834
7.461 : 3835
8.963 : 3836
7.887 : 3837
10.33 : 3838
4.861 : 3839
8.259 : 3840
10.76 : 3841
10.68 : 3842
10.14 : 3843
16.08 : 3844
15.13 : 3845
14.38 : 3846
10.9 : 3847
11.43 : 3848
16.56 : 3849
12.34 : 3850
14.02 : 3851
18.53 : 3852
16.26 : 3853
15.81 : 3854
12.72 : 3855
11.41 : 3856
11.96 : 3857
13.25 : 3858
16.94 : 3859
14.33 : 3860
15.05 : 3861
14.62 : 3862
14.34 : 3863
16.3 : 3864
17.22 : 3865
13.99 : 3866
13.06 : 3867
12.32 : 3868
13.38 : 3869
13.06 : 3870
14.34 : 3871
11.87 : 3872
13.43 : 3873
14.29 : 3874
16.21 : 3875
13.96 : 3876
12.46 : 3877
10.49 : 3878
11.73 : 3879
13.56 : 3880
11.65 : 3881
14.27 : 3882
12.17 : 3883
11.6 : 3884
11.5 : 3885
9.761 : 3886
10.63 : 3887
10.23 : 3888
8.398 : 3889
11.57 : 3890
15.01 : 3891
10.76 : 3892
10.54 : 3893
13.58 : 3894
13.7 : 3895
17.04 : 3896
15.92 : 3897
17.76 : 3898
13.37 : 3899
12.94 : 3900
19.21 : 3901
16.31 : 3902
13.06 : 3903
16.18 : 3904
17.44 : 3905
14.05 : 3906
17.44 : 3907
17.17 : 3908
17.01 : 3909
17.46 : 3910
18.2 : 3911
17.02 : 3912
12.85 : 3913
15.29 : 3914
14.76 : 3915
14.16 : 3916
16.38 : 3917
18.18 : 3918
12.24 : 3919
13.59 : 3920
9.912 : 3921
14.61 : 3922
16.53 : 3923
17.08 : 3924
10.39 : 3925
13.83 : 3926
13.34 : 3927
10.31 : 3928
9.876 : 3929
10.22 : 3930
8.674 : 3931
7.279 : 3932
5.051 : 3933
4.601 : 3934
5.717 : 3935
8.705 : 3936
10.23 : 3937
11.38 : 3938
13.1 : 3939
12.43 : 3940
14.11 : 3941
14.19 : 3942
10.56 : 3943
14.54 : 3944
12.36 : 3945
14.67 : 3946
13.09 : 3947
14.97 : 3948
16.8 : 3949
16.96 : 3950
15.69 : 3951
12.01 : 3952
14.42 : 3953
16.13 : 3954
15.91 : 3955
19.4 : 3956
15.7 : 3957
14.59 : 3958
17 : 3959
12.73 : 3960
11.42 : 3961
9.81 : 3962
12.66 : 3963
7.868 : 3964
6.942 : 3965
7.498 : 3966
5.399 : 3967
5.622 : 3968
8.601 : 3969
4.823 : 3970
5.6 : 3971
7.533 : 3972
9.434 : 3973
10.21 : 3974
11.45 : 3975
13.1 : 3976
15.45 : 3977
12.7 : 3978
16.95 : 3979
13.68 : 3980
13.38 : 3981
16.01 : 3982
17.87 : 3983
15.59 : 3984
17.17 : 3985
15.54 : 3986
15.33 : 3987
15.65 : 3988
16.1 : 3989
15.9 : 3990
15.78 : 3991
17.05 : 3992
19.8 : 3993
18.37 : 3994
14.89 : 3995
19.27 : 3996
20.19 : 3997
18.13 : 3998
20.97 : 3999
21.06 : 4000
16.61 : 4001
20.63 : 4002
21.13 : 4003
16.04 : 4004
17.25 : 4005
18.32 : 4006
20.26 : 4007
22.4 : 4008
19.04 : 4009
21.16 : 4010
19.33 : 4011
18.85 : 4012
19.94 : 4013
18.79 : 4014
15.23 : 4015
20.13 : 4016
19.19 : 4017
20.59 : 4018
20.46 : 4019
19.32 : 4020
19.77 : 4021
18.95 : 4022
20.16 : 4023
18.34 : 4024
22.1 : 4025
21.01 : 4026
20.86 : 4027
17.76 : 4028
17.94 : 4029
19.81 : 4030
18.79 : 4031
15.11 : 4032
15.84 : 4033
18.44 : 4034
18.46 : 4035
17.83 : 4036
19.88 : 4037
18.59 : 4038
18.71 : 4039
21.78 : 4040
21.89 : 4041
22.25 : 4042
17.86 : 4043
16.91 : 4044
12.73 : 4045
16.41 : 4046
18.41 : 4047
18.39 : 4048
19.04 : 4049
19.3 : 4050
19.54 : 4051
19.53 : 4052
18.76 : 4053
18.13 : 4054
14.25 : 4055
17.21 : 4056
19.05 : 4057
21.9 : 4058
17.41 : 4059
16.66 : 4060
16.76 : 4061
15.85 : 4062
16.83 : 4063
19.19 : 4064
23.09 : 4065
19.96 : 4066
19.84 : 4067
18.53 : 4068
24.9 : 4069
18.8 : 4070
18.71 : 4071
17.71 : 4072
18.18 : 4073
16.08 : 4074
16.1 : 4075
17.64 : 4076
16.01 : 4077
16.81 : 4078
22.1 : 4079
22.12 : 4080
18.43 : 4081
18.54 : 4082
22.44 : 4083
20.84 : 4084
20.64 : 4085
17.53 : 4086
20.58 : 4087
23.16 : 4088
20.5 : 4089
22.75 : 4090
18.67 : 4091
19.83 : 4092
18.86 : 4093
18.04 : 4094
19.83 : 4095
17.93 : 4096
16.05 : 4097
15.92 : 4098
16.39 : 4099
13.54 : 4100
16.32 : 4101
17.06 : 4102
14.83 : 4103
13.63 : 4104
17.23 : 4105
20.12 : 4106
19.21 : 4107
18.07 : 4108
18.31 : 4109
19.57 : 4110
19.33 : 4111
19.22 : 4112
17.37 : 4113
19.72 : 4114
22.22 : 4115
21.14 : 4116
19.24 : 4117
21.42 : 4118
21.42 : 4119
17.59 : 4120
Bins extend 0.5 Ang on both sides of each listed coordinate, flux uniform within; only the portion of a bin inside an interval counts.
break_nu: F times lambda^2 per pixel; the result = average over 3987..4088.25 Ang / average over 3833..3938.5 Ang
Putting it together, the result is 1.56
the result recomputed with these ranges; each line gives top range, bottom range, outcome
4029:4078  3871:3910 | 1.46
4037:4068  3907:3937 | 1.55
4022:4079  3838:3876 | 1.52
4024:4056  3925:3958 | 1.57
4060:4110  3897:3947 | 1.50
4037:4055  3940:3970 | 1.54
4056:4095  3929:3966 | 1.68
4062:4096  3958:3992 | 1.67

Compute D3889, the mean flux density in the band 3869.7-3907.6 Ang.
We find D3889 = 13.5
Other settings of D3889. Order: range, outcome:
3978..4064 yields 18.3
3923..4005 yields 13.4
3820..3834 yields 11.9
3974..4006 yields 16.7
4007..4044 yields 19.3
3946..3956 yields 15.3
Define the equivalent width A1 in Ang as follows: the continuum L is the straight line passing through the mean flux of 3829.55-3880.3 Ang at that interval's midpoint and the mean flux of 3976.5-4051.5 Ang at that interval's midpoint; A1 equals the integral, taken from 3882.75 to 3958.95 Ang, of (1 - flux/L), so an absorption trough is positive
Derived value 7.57 Ang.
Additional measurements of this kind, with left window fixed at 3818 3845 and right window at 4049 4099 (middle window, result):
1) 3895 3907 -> -2.1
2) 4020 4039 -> -1.5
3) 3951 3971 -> 4.9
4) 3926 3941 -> 4.9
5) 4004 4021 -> -2.4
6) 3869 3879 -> -0.6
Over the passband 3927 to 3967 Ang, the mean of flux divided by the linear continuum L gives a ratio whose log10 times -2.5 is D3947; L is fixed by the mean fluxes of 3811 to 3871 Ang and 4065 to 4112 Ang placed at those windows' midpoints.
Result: 0.27 mag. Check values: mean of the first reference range 12.9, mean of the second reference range 18.7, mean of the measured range 12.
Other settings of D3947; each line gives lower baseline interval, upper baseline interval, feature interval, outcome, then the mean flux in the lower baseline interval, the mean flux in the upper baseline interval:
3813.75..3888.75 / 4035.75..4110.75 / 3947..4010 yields 0.090 mag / 12.6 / 18.6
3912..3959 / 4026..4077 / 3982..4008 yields -0.129 mag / 13.1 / 18.5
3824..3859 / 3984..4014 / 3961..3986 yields 0.481 mag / 12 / 18.3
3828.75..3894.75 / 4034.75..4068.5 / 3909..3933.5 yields 0.082 mag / 12.5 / 18.6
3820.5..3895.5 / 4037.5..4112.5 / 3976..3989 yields 0.043 mag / 12.5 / 18.6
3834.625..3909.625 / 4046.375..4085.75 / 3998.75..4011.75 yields -0.145 mag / 13.3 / 18.8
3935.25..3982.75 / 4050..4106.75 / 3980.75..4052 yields -0.210 mag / 12.3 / 18.5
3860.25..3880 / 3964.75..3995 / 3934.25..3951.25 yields 0.037 mag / 13.8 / 12.9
